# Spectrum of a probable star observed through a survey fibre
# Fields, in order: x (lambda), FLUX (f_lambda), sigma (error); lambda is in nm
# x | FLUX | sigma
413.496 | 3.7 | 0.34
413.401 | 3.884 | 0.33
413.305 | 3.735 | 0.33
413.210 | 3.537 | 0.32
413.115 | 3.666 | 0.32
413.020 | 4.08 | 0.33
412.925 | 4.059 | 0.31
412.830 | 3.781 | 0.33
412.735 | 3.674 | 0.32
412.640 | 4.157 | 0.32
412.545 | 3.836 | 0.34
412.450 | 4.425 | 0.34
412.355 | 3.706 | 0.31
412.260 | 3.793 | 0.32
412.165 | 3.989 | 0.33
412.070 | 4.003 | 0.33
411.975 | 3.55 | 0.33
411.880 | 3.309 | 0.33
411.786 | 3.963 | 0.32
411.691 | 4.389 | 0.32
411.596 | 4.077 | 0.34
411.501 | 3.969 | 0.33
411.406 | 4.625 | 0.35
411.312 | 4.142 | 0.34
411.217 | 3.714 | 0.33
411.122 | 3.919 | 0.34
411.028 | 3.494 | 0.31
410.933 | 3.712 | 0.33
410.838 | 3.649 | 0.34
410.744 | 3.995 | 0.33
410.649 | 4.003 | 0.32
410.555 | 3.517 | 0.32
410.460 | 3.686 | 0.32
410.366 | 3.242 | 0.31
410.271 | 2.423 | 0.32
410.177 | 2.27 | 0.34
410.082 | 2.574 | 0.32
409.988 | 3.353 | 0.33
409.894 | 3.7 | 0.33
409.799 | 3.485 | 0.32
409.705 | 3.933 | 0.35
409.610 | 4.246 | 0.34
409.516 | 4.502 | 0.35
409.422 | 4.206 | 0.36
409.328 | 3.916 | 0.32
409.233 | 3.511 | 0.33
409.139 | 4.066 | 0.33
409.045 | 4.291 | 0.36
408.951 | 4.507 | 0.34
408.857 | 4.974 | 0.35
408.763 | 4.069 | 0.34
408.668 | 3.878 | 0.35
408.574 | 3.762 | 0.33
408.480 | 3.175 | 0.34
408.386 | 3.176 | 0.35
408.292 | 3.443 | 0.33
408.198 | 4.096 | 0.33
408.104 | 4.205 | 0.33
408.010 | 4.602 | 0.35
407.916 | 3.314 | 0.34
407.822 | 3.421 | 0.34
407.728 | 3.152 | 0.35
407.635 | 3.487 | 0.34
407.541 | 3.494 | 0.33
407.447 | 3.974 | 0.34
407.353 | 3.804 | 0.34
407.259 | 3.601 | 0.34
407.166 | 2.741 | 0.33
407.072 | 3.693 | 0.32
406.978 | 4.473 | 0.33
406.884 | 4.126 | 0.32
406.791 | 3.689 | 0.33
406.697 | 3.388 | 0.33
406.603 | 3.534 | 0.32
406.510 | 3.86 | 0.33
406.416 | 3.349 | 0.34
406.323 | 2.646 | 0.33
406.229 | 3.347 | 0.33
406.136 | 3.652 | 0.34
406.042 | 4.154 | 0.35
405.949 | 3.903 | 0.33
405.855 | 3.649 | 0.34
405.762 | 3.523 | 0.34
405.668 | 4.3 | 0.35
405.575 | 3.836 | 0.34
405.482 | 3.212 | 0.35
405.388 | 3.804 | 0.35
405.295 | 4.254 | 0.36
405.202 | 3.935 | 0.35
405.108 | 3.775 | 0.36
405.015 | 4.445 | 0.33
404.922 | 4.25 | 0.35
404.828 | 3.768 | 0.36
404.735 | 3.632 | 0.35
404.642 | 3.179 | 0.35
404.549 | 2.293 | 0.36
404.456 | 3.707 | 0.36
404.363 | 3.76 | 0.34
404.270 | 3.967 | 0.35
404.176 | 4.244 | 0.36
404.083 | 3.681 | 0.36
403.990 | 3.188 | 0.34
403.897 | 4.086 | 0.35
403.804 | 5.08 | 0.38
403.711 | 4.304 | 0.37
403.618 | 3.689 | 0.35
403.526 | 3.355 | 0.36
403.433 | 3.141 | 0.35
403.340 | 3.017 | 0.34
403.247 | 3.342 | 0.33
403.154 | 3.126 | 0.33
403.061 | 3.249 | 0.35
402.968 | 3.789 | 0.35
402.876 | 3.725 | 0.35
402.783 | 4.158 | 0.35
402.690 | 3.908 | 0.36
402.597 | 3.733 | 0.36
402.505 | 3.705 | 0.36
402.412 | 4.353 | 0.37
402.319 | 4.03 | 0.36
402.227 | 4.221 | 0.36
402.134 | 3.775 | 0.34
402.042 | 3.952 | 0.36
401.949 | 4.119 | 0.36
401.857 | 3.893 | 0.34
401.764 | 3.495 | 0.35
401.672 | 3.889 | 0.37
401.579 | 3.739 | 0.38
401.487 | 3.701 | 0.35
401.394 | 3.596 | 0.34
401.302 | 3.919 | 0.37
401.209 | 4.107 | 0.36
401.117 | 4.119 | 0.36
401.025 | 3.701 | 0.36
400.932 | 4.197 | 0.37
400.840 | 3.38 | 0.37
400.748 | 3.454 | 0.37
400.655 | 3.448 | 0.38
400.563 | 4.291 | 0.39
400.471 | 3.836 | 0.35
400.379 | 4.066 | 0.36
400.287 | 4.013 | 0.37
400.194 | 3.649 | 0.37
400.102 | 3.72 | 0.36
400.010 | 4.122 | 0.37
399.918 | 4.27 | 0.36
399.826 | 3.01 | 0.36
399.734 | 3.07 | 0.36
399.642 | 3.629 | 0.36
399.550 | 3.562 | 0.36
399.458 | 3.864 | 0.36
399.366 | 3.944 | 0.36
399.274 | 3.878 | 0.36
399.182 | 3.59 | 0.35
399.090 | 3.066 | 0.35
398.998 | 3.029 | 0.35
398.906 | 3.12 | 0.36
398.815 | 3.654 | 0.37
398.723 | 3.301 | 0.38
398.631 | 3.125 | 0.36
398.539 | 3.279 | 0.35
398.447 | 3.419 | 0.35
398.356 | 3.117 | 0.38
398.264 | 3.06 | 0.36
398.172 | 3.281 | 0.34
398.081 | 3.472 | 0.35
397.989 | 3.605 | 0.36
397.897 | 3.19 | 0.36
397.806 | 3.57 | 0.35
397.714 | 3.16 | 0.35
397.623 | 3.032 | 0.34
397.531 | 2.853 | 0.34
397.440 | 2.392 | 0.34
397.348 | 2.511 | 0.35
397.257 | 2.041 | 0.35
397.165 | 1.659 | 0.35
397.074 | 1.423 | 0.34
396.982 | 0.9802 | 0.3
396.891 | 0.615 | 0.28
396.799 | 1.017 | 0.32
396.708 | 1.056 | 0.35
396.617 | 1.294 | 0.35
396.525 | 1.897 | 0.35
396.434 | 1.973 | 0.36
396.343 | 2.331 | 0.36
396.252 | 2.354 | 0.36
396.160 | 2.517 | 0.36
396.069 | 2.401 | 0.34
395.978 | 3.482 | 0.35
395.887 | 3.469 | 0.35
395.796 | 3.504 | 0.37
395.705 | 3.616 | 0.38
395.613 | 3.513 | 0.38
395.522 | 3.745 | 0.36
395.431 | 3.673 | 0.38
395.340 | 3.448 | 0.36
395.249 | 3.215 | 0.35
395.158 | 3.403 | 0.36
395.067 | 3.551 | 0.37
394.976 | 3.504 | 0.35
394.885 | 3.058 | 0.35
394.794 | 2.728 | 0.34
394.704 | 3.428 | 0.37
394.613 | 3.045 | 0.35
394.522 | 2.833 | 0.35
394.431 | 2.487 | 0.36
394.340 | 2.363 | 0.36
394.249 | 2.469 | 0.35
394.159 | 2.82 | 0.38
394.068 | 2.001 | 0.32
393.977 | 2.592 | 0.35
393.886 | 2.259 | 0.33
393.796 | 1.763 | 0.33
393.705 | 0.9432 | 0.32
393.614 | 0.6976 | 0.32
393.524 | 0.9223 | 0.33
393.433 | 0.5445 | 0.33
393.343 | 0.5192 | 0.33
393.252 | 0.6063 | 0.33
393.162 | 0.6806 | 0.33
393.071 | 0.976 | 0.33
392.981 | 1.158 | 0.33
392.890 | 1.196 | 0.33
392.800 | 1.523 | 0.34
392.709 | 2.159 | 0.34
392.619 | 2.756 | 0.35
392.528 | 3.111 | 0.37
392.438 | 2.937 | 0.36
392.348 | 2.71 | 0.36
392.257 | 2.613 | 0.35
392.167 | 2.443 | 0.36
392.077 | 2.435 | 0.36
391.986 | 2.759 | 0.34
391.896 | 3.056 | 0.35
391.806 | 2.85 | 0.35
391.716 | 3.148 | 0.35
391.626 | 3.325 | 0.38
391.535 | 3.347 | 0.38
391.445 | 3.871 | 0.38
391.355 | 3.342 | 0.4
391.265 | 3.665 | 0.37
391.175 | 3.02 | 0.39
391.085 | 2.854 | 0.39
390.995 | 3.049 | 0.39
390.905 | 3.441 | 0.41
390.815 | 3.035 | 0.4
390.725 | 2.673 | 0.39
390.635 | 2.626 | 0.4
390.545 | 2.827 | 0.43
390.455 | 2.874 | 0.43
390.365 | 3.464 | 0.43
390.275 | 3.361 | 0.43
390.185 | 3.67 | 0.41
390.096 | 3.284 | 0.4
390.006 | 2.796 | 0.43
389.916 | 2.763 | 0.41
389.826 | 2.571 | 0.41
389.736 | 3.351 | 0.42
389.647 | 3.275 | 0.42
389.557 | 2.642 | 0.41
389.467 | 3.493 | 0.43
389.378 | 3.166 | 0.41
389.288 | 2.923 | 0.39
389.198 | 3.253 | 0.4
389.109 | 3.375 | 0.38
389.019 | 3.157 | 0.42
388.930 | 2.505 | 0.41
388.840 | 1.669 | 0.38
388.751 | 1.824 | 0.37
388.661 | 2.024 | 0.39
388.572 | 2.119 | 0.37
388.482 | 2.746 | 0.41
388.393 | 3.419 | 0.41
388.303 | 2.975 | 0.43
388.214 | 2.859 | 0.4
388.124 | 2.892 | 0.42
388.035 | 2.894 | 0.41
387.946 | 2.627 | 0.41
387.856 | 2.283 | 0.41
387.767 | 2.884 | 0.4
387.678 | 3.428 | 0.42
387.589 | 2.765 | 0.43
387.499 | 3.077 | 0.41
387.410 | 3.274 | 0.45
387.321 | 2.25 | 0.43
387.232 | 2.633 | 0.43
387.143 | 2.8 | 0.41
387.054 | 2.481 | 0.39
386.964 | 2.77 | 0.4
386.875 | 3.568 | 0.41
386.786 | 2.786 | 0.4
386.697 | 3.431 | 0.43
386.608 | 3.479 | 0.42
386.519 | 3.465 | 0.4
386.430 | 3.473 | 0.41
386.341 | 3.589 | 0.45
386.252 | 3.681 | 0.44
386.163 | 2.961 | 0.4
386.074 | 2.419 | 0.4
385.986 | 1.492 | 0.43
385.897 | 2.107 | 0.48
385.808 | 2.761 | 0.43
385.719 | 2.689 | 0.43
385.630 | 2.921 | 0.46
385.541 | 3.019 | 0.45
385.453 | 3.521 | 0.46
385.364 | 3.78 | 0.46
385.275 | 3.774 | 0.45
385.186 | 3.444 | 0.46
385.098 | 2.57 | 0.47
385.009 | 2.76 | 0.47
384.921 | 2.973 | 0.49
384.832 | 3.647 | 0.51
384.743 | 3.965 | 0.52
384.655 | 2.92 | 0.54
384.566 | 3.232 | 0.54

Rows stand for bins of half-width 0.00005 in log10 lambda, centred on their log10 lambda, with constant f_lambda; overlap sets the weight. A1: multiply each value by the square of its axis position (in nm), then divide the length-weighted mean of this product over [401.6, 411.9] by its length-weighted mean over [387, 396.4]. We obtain 1.5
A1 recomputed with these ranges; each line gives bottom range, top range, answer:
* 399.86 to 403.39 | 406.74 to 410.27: 1.02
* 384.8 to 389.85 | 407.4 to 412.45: 1.45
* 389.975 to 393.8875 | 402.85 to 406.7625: 1.61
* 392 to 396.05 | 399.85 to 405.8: 1.63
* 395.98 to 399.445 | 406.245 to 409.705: 1.49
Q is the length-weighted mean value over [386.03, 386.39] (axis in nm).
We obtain 3.17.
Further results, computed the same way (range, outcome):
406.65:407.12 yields 3.87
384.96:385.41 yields 3.26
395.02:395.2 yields 3.48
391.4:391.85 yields 3.31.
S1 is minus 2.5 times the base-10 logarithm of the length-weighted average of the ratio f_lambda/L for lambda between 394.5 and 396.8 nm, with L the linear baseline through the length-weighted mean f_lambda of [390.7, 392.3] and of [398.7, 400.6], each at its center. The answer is 0.16 mag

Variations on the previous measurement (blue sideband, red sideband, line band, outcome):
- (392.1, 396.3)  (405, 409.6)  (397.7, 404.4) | -0.17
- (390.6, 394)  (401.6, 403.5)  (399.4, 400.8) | -0.11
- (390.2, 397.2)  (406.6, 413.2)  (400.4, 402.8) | -0.24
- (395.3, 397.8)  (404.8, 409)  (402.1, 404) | -0.15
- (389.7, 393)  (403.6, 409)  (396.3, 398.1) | 0.43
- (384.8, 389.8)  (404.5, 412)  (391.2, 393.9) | 0.40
